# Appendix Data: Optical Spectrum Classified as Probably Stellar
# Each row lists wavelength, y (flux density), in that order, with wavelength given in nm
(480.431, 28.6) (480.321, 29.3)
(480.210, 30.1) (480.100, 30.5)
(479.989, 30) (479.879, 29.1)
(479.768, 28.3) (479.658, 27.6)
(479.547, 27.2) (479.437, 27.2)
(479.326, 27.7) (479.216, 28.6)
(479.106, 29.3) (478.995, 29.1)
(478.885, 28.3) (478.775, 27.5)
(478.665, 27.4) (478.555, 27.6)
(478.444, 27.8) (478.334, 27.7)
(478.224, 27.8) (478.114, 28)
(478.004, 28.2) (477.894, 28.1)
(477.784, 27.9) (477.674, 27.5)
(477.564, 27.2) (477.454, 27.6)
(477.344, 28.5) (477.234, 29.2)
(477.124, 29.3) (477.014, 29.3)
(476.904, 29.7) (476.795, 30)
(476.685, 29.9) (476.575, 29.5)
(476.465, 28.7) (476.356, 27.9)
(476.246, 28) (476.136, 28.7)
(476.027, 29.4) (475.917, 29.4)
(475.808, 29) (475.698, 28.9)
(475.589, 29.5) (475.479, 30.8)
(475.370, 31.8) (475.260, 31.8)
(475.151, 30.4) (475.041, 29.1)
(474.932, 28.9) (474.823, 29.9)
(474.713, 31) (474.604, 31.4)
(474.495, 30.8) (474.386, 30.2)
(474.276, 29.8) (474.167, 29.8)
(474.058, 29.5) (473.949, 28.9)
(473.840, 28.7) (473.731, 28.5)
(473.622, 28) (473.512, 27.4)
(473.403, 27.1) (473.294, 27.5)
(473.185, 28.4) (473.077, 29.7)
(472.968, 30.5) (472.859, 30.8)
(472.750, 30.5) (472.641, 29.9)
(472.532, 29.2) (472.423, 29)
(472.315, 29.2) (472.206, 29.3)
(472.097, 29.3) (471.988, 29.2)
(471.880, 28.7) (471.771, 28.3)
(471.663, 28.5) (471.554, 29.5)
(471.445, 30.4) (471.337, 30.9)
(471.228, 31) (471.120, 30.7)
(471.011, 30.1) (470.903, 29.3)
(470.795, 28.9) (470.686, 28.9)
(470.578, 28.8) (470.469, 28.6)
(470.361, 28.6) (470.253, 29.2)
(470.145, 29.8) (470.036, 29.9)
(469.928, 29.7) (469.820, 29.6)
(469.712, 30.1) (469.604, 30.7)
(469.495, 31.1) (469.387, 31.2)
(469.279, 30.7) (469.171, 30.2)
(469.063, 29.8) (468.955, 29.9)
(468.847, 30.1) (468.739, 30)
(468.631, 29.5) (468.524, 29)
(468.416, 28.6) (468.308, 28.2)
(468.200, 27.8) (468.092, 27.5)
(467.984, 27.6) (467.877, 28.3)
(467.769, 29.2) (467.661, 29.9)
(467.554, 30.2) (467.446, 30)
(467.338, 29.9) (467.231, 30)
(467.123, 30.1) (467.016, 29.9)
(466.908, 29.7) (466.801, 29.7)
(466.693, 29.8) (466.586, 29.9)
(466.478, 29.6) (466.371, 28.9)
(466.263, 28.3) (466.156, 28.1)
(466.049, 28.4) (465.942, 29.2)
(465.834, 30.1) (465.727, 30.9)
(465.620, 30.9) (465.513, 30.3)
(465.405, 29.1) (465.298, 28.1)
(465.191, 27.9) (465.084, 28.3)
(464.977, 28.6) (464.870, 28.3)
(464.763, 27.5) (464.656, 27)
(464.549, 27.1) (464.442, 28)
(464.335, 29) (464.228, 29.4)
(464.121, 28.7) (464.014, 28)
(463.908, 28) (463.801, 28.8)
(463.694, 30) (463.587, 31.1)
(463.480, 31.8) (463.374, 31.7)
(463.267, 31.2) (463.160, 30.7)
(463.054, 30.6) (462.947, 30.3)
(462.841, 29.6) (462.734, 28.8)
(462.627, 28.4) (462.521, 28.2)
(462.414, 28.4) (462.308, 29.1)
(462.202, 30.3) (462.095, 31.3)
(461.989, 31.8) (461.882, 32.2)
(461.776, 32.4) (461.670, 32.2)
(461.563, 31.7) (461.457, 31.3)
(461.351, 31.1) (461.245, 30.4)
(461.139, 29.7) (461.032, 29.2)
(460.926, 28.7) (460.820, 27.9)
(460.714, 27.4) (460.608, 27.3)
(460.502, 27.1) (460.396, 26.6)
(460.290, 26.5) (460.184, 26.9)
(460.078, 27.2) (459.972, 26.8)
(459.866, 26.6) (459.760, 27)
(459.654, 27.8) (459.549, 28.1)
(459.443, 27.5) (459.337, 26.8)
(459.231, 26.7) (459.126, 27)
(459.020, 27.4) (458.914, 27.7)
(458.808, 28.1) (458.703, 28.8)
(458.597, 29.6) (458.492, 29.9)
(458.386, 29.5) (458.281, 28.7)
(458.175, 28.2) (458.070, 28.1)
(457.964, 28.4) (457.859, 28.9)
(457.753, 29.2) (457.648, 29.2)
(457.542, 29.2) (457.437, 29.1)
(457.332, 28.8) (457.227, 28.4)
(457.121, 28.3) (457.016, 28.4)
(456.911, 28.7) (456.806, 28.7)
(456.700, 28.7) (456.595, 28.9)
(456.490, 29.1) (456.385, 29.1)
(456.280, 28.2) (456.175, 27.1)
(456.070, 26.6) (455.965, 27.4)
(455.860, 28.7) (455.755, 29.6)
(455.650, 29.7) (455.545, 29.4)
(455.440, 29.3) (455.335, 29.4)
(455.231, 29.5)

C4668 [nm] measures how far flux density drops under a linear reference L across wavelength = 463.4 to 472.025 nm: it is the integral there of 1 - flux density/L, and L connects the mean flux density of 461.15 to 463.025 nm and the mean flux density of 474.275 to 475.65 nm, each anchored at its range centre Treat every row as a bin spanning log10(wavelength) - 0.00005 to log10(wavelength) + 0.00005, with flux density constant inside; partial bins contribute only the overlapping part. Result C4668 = 0.308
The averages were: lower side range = 30.4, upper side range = 30.4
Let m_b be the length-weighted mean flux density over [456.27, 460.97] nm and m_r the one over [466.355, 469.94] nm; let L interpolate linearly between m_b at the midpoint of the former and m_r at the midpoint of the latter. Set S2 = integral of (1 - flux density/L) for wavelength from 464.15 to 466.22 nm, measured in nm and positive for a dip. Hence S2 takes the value 0.03 nm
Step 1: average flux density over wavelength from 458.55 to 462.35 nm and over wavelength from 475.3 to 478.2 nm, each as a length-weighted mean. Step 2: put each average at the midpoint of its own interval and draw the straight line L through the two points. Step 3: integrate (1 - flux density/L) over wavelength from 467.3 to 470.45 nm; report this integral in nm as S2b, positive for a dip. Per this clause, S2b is -0.08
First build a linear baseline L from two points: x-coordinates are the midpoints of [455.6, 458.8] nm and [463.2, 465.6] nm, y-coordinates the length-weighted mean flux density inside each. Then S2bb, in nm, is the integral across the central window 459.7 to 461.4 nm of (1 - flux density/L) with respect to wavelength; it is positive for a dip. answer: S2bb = 0.056 nm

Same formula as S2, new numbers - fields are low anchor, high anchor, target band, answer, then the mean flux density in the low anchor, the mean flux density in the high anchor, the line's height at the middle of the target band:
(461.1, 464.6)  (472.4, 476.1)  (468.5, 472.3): 0.00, 30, 29.6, 29.7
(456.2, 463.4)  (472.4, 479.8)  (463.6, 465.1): 0.03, 28.9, 28.9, 28.9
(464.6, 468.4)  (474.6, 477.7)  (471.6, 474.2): 0.02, 29.1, 29.4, 29.3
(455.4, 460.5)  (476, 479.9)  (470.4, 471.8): -0.06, 28.2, 28.3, 28.3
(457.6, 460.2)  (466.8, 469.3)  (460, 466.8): -0.14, 28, 29.4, 28.7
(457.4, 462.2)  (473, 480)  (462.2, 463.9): -0.07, 28.8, 28.9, 28.8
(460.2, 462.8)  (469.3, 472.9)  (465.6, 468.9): 0.03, 29.5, 29.7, 29.6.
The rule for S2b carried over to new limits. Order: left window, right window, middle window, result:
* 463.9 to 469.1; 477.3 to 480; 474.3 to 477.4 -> -0.16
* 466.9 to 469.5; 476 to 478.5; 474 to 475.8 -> -0.09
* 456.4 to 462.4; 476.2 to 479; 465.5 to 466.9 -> -0.04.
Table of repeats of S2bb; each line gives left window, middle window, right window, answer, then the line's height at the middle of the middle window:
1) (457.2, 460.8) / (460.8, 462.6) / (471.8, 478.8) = -0.142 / 28.1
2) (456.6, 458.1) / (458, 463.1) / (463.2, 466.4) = 0.013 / 28.9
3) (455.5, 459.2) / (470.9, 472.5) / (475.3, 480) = -0.054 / 28.6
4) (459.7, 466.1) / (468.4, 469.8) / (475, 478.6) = -0.050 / 29.1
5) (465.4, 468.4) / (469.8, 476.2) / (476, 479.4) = -0.153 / 28.8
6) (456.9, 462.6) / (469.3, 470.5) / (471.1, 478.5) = -0.035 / 29.1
